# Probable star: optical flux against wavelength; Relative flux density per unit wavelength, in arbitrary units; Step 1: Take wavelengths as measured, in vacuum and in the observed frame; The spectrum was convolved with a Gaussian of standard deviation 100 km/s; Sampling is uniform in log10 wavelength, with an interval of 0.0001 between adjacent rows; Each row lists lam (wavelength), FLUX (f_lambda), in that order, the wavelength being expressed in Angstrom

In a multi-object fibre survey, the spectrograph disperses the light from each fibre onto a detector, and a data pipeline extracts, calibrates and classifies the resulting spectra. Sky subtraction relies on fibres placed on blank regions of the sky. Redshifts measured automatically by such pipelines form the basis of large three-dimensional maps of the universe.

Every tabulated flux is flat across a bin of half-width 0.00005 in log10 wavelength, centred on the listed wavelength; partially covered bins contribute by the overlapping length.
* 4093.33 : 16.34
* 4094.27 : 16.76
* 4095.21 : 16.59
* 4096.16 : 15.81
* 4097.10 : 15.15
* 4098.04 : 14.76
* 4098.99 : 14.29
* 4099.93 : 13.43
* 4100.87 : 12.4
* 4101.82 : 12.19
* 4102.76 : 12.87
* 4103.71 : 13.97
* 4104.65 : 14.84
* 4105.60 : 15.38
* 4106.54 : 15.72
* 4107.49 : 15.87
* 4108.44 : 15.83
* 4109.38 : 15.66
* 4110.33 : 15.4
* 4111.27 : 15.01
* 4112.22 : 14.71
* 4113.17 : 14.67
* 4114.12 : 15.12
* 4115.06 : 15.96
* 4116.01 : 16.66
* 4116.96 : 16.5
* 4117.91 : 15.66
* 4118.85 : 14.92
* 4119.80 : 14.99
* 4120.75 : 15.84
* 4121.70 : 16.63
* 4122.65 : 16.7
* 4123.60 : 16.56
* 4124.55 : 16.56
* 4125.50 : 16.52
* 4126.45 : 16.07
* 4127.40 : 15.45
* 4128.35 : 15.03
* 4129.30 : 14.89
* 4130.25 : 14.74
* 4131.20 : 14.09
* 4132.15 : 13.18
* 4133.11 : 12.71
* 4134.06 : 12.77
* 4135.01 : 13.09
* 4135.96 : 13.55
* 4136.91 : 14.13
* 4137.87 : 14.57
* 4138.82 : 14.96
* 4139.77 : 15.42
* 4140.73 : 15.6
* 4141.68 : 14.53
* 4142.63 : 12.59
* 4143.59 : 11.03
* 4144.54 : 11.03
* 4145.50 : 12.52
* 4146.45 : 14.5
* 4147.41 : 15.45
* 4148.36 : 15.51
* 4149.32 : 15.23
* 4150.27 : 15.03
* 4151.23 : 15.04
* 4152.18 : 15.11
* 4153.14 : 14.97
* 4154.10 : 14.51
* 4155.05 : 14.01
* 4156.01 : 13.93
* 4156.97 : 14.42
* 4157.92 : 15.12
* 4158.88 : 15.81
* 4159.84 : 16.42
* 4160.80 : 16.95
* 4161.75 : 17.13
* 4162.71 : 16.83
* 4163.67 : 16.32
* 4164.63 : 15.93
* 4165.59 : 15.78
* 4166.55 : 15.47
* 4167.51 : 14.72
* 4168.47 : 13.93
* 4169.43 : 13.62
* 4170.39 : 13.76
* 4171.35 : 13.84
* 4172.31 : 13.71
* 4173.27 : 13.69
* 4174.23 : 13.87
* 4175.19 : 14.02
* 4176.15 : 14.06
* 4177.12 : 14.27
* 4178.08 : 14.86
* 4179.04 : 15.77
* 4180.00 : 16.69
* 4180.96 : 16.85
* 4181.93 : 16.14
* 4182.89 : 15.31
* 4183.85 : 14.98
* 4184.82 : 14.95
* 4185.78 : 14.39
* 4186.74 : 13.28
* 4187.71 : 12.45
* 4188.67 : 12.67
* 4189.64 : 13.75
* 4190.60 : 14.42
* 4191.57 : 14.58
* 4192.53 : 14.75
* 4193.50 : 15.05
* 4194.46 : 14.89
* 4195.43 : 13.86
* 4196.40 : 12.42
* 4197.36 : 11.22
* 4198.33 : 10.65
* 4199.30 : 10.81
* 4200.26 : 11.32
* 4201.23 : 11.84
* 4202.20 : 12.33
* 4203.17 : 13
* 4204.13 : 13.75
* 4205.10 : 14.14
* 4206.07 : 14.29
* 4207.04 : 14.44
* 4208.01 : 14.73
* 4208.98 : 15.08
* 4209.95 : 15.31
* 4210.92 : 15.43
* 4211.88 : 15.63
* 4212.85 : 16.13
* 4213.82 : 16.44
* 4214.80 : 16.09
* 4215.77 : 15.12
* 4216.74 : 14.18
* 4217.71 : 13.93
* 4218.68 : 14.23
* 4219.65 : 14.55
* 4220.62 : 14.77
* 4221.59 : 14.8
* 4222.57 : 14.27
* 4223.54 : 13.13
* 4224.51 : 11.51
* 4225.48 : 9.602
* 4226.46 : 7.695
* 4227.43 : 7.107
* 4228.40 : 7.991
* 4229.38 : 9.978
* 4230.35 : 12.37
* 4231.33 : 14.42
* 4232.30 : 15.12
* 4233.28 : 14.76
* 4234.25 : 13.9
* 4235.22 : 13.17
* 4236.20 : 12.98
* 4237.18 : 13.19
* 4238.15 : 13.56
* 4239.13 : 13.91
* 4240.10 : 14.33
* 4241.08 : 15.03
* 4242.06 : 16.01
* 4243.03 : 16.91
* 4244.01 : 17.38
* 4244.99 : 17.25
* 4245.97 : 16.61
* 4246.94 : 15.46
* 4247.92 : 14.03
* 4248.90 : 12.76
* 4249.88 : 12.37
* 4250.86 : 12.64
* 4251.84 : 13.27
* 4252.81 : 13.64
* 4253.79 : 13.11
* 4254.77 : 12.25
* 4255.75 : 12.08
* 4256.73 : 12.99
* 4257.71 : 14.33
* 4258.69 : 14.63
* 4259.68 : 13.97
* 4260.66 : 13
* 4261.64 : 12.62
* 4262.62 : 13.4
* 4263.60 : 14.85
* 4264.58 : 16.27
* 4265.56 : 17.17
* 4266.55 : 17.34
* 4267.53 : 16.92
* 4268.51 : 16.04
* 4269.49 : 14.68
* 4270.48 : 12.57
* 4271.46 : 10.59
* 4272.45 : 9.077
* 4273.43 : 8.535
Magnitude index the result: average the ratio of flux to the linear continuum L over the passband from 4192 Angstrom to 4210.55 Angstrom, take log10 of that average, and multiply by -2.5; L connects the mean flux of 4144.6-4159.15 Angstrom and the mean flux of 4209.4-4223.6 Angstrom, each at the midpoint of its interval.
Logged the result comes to 0.12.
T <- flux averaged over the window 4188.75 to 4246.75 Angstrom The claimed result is 13.7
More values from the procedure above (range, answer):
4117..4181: 14.8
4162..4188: 14.8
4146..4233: 14.1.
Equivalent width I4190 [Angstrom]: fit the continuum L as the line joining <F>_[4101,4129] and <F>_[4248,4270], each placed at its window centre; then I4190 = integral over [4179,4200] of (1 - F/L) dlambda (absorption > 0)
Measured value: 1.01 Angstrom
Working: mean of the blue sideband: 15.4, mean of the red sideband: 14.1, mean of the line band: 14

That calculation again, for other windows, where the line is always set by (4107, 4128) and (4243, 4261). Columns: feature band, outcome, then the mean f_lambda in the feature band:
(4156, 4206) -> 2.21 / 14.3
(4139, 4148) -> 1.02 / 13.7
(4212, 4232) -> 2.05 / 13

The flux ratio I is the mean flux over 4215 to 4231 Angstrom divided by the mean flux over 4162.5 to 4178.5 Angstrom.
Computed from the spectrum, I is 0.84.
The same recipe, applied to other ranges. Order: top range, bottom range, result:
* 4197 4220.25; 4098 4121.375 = 0.94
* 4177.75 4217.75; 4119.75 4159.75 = 0.97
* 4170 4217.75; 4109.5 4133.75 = 0.92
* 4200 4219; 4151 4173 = 0.95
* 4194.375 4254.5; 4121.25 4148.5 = 0.94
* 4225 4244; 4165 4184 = 0.87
